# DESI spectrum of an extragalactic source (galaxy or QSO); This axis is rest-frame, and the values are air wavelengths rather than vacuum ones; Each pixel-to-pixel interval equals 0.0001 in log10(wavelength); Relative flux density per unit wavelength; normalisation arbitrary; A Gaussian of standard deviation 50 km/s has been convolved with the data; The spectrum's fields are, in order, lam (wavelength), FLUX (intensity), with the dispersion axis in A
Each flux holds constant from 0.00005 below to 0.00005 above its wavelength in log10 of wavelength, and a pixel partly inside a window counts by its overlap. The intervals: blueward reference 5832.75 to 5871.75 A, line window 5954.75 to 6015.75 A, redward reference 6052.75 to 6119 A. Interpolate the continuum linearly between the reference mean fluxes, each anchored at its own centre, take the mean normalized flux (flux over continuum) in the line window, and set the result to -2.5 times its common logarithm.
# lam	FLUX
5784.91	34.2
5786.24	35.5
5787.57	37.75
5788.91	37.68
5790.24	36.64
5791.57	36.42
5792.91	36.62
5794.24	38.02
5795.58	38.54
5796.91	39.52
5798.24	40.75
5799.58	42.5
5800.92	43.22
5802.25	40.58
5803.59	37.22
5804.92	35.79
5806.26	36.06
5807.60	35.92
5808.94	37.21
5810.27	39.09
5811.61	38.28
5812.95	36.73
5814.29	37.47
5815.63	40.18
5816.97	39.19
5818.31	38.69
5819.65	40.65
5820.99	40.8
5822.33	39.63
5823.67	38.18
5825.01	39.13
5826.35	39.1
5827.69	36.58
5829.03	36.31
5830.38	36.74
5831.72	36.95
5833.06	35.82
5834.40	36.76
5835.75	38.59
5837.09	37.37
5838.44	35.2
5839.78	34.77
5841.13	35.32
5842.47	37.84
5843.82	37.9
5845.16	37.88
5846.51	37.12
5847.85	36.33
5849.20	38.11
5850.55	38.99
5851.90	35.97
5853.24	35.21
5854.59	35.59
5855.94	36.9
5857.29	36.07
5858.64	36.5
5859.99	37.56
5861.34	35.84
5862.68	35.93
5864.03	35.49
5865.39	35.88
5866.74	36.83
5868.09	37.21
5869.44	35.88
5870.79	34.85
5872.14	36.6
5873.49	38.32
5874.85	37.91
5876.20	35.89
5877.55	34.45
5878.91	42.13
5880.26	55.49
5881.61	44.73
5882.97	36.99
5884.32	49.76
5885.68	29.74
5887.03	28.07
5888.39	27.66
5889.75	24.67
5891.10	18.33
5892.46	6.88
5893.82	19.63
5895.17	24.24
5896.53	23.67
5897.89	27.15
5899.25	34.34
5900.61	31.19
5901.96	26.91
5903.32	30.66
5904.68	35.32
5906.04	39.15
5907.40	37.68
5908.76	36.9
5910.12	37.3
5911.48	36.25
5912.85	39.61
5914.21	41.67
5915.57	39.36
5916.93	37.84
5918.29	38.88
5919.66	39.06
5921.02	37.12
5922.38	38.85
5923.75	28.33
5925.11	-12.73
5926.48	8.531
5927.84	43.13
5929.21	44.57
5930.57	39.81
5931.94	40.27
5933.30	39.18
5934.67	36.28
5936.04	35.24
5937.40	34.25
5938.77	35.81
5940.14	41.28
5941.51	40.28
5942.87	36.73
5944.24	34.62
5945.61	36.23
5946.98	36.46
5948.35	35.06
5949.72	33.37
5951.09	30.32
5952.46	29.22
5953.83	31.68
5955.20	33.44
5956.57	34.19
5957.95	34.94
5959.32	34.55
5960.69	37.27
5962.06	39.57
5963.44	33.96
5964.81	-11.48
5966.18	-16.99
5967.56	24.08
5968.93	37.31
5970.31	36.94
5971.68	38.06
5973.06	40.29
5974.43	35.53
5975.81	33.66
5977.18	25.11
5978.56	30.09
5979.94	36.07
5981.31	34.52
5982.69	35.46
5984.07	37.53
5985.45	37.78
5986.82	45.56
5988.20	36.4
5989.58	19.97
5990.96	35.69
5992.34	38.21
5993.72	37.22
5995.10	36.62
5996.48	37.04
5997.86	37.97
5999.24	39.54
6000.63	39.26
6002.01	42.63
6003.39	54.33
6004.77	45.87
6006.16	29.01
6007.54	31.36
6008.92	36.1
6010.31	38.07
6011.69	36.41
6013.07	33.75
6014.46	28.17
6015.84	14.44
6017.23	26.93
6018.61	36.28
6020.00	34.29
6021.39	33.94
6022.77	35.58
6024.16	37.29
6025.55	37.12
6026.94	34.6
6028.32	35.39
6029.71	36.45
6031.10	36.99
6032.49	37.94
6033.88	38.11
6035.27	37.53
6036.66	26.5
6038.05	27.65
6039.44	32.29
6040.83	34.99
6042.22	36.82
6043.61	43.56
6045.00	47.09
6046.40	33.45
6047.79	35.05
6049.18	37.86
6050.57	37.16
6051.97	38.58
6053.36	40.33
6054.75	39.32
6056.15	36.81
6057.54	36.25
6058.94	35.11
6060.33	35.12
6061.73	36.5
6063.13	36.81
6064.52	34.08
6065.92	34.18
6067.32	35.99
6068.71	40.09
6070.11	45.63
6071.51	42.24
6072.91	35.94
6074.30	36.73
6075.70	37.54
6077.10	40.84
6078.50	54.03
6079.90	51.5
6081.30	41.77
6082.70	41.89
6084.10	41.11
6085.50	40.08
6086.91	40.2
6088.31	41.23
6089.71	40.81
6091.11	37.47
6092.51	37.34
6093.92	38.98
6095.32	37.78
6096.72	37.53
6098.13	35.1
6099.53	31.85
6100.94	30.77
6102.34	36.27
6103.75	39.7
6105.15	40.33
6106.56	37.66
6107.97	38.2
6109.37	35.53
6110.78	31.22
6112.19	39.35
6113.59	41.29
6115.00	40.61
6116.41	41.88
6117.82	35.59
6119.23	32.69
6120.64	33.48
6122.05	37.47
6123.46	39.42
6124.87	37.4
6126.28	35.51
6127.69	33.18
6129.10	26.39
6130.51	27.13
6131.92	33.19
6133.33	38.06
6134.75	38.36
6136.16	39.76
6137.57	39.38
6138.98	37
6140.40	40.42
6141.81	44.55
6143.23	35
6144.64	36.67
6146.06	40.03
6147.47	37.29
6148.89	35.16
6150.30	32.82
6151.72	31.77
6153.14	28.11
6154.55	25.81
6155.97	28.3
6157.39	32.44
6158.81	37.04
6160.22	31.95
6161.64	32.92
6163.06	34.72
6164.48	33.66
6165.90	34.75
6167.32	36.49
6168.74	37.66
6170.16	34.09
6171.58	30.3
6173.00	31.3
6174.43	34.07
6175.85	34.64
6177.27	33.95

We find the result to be 0.13 mag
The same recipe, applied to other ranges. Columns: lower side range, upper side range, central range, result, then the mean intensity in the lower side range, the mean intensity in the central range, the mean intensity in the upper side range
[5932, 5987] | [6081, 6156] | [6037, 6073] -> -0.06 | 32.8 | 37.2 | 36.6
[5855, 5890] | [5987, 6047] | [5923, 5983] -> 0.15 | 37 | 31.4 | 35.6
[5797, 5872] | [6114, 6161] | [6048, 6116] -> -0.08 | 37.5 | 38.6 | 35.3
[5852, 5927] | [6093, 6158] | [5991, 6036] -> -0.04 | 33.3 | 36.1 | 35.8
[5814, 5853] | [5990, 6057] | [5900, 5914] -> 0.05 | 37.7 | 35.3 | 36.1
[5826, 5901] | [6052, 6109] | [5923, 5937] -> 0.19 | 34.9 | 30.4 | 38.8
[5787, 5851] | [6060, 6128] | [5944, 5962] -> 0.12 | 38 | 34.1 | 38.4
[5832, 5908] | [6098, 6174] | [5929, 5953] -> -0.05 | 34.6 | 36.5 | 35.3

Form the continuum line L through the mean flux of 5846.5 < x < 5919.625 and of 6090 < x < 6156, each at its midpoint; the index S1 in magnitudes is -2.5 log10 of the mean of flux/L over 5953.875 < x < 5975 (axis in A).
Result 0.22 mag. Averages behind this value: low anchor 34.8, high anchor 36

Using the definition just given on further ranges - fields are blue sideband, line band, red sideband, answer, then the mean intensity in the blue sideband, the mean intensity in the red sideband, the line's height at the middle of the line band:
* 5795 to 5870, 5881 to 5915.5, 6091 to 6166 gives 0.174 mag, 37.6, 35.7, 37.2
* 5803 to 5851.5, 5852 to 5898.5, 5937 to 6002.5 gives 0.075 mag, 37.6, 33.4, 36.2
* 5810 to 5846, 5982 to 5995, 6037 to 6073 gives 0.040 mag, 37.8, 37.2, 37.4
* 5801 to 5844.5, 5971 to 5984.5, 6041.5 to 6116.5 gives 0.112 mag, 37.8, 38.7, 38.3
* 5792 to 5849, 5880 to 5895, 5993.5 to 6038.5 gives 0.226 mag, 38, 35.5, 37.1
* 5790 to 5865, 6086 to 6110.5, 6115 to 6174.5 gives -0.061 mag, 37.6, 34.9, 35.3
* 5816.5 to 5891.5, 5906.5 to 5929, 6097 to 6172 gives 0.102 mag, 36.9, 35.4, 36.6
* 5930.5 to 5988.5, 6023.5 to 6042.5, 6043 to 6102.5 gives 0.057 mag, 33.2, 38.8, 36.8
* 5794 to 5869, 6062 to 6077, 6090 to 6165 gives -0.056 mag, 37.6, 35.7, 36.1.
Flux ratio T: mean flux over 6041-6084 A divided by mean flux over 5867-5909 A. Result 1.19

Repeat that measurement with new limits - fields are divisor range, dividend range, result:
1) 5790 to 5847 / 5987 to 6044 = 0.93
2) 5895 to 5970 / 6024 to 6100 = 1.18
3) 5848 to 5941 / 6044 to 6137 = 1.10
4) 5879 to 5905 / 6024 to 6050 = 1.19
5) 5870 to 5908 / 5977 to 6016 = 1.10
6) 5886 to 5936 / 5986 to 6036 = 1.15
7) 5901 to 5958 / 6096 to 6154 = 1.05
